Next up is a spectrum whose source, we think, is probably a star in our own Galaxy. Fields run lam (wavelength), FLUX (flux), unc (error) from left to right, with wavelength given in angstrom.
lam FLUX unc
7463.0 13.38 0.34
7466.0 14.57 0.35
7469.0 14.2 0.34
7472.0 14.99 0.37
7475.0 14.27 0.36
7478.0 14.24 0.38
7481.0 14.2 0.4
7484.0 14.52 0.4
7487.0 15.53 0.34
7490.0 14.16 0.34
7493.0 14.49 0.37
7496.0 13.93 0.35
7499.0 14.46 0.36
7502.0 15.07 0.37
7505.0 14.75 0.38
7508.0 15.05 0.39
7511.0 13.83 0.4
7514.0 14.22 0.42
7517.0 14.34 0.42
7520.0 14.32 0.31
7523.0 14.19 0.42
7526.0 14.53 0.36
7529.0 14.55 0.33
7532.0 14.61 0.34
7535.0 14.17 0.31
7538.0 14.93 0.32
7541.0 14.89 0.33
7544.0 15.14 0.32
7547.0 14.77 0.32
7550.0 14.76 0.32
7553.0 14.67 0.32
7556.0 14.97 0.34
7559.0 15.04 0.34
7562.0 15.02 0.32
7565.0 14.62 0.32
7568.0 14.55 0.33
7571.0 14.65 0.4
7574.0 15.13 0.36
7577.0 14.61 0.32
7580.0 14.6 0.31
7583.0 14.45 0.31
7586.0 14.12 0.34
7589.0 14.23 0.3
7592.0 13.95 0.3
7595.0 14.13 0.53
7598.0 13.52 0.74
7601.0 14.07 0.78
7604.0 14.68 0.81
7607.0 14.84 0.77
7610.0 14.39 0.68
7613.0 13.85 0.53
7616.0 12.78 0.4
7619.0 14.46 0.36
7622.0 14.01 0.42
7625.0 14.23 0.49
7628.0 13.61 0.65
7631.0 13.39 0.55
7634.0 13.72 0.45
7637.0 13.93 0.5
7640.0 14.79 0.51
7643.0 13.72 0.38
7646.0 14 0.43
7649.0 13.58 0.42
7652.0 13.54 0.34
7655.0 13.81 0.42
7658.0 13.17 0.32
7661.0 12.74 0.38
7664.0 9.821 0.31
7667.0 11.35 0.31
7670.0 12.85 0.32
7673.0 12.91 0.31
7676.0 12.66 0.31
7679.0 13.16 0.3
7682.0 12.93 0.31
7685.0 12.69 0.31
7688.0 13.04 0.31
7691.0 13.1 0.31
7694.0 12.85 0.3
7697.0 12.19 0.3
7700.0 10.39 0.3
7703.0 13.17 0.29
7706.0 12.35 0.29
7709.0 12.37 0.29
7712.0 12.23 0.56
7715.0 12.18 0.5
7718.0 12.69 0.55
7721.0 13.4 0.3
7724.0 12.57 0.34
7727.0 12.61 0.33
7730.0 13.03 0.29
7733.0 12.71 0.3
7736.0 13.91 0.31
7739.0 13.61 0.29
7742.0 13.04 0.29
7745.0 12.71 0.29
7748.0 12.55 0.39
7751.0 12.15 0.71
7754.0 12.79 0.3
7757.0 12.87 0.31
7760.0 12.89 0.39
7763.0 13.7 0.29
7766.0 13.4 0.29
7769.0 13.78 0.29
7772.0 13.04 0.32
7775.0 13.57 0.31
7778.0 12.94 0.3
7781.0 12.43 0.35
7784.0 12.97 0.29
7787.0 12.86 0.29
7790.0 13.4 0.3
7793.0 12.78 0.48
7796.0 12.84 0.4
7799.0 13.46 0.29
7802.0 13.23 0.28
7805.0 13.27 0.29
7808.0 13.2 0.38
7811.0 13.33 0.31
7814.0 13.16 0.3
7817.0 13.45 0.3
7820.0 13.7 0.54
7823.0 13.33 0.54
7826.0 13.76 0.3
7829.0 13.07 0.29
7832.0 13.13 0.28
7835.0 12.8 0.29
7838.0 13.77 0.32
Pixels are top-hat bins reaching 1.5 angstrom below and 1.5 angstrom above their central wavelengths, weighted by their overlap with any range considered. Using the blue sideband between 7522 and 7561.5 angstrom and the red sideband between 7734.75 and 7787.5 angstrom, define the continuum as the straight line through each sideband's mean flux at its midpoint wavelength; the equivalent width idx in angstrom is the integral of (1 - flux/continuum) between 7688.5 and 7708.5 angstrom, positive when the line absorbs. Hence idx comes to 1.72 angstrom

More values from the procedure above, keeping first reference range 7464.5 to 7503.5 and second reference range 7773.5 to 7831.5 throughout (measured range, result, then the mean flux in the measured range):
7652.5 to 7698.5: 3.63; 12.6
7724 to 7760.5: 1.50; 12.9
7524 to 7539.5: -0.25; 14.5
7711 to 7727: 1.08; 12.6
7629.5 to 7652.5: 0.03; 13.8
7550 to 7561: -0.52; 14.9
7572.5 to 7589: -0.51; 14.5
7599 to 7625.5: -0.28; 14.1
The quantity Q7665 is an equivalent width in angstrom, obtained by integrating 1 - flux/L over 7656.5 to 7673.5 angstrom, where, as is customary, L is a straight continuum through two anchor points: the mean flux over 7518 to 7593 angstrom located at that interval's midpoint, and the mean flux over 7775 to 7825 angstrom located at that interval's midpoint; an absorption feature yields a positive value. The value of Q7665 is 2.28 angstrom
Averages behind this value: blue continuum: 14.6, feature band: 12.1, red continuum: 13.2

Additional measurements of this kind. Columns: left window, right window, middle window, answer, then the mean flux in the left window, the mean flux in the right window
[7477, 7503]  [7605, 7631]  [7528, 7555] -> -0.81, 14.5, 14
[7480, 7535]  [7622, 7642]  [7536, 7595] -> -1.82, 14.5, 13.9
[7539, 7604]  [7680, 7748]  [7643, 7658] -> -0.15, 14.6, 12.7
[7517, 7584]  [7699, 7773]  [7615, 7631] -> 0.17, 14.7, 12.8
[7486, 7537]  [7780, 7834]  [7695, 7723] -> 2.62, 14.5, 13.2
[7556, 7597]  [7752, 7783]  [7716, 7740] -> 0.68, 14.5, 13.1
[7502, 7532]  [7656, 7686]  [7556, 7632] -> -4.75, 14.5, 12.4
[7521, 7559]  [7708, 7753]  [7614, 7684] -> 1.75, 14.7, 12.8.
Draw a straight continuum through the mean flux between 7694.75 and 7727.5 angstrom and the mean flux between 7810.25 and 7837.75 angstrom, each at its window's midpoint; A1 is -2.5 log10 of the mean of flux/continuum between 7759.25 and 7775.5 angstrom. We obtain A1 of -0.05 mag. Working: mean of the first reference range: 12.4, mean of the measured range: 13.4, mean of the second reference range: 13.3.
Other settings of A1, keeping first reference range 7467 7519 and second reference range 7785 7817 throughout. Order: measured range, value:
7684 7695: 0.06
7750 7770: 0.02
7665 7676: 0.12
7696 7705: 0.14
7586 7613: -0.01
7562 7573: -0.04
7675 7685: 0.06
